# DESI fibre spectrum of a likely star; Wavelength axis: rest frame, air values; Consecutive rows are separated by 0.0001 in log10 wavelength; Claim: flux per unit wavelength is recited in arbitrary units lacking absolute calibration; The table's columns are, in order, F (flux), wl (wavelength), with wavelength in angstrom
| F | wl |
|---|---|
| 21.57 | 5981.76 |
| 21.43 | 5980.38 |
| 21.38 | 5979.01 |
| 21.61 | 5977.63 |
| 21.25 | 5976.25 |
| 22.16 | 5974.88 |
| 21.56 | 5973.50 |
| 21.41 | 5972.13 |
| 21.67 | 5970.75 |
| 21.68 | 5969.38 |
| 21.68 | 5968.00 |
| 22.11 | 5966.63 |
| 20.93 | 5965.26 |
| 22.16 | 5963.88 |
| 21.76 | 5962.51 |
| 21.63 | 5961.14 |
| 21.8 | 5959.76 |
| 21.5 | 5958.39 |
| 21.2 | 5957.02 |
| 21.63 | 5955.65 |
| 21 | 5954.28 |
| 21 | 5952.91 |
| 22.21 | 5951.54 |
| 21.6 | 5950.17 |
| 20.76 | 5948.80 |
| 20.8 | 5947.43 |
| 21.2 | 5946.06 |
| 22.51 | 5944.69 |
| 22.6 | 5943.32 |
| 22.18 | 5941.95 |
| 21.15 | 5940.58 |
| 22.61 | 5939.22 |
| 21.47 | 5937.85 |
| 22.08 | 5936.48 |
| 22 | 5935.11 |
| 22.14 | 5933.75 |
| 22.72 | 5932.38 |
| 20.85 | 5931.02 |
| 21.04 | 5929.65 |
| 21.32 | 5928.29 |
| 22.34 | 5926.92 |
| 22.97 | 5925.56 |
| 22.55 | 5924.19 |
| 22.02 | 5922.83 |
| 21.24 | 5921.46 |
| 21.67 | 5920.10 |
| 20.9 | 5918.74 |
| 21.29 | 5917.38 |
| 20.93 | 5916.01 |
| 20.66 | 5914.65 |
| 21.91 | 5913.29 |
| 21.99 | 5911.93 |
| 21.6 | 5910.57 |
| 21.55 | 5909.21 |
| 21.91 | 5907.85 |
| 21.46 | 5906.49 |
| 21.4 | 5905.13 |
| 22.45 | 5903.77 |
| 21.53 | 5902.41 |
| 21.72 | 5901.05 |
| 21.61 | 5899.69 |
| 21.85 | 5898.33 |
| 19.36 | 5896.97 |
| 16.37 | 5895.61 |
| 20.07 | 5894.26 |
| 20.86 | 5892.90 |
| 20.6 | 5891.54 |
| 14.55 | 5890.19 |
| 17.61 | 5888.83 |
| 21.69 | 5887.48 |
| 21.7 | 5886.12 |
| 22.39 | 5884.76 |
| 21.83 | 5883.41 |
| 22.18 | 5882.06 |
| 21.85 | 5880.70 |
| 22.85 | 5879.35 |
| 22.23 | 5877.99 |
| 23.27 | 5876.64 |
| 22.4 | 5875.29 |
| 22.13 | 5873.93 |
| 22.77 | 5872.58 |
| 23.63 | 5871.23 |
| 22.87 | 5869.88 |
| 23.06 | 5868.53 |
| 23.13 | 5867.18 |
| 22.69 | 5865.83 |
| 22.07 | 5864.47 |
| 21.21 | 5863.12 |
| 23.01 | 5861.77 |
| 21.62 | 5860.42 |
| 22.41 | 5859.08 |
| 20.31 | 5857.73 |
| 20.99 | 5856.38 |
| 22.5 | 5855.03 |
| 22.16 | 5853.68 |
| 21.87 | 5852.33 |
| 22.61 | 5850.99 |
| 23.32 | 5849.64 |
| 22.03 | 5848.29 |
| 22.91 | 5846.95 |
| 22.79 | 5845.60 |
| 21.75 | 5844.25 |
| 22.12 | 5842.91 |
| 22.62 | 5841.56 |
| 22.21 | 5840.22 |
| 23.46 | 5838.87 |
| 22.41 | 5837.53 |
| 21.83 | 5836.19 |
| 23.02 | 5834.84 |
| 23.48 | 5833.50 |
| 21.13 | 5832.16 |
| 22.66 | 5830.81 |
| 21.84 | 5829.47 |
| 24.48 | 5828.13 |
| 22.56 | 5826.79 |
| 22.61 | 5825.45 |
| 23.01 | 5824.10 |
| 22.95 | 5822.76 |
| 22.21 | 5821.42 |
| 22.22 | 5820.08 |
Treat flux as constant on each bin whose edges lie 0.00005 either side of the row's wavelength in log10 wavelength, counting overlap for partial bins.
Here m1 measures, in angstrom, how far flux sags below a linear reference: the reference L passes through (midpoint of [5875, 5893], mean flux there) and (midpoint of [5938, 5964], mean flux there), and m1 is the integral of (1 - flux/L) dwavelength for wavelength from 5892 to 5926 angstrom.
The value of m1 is 0.10 angstrom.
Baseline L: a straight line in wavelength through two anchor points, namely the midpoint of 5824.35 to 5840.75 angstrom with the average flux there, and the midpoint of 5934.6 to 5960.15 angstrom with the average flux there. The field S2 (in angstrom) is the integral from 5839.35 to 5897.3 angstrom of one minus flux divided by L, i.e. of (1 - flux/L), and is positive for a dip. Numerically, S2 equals 1.64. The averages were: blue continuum 22.6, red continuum 21.6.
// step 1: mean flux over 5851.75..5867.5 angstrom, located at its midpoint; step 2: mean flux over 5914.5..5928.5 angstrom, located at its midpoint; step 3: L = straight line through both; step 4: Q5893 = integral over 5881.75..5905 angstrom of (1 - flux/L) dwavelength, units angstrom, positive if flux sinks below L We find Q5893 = 1.4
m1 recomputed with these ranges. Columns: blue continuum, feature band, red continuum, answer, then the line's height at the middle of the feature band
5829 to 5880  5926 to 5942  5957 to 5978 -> 0.0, 21.9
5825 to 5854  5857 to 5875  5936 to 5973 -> 0.0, 22.3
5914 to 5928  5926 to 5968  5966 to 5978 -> 0.0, 21.7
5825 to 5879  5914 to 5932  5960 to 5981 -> 0.3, 22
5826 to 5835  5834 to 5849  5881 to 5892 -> -0.1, 22.3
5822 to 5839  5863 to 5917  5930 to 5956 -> 1.8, 22.2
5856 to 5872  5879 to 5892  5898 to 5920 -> 0.7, 21.9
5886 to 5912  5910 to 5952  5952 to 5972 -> -1.3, 21.1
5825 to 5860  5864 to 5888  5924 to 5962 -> -0.4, 22.2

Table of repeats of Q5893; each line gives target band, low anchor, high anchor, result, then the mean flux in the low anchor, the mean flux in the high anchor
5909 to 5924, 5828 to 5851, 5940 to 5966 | 0.3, 22.5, 21.6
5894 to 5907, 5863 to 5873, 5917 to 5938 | 0.8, 22.8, 21.8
